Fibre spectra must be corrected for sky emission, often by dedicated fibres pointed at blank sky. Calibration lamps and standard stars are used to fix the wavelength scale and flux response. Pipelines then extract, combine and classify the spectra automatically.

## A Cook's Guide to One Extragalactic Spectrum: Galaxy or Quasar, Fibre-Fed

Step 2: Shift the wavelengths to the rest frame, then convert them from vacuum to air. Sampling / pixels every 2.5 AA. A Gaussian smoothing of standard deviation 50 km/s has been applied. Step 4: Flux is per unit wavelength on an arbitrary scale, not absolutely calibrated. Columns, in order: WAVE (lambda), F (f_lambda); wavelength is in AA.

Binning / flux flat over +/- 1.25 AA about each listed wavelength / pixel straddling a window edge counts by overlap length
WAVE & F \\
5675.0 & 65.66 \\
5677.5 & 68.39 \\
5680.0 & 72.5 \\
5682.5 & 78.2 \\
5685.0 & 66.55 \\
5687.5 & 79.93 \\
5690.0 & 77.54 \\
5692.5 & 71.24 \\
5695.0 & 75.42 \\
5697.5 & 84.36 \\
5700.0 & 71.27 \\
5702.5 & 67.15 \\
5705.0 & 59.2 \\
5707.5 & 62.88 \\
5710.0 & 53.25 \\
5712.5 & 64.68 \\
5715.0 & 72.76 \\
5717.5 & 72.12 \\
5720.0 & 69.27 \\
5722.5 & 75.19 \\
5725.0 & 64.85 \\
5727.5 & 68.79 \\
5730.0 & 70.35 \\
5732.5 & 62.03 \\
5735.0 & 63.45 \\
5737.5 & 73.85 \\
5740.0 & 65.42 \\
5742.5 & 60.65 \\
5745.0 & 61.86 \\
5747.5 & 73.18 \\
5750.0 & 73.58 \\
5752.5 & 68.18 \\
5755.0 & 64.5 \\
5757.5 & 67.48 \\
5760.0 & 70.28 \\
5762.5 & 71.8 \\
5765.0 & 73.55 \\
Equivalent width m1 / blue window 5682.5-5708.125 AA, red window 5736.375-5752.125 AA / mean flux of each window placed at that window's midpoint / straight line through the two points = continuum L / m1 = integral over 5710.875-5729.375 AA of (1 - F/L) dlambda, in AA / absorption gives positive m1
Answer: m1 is 0.18 AA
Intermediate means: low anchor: 72.1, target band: 69.4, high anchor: 68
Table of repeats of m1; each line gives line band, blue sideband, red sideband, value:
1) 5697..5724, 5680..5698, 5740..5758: 1.70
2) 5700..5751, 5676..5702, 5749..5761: 3.09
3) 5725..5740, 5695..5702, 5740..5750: 0.37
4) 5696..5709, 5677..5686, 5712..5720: 0.38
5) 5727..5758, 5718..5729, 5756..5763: 1.09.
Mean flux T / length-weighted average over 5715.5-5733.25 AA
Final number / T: 69.3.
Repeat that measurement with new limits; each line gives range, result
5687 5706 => 73.2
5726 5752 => 67.3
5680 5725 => 70.5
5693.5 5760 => 68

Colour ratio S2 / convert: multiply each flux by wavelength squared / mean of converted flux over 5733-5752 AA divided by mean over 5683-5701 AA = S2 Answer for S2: 0.91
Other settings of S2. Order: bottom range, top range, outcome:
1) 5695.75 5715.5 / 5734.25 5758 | 1.02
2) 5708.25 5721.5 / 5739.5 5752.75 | 1.02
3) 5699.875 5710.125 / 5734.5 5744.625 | 1.06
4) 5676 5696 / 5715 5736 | 0.94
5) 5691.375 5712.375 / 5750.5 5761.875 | 1.02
